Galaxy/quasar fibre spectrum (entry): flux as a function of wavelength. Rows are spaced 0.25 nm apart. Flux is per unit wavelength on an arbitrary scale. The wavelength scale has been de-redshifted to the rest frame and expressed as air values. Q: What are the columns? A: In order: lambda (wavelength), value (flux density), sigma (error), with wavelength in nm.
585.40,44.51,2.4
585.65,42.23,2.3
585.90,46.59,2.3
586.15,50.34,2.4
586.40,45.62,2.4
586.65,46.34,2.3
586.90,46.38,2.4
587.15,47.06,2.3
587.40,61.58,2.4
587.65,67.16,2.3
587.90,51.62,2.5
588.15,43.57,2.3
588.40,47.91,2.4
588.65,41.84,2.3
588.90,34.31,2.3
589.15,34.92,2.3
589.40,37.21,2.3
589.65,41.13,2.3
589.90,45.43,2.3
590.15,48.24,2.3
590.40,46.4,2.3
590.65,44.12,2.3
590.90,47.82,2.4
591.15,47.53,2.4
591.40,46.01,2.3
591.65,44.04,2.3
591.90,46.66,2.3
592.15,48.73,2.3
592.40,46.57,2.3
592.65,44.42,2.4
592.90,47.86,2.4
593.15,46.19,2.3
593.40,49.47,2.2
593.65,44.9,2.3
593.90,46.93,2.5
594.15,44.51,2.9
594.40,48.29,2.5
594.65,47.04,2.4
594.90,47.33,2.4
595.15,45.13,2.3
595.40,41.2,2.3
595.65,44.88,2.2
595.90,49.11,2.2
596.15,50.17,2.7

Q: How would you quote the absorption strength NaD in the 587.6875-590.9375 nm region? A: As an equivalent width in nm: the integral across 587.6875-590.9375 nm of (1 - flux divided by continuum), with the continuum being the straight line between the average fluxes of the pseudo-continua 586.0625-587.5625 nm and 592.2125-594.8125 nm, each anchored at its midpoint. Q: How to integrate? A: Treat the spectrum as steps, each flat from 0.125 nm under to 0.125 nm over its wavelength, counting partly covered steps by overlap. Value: 0.32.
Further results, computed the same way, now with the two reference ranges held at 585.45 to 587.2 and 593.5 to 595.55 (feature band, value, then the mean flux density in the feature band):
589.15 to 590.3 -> 0.096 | 42.2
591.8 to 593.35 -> -0.035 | 46.9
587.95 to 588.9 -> 0.050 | 43.7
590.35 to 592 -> -0.005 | 46.1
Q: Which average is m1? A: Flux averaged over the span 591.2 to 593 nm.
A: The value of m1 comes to 46.4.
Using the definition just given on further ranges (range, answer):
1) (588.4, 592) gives 43.4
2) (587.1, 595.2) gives 46.4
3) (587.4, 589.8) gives 45.3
